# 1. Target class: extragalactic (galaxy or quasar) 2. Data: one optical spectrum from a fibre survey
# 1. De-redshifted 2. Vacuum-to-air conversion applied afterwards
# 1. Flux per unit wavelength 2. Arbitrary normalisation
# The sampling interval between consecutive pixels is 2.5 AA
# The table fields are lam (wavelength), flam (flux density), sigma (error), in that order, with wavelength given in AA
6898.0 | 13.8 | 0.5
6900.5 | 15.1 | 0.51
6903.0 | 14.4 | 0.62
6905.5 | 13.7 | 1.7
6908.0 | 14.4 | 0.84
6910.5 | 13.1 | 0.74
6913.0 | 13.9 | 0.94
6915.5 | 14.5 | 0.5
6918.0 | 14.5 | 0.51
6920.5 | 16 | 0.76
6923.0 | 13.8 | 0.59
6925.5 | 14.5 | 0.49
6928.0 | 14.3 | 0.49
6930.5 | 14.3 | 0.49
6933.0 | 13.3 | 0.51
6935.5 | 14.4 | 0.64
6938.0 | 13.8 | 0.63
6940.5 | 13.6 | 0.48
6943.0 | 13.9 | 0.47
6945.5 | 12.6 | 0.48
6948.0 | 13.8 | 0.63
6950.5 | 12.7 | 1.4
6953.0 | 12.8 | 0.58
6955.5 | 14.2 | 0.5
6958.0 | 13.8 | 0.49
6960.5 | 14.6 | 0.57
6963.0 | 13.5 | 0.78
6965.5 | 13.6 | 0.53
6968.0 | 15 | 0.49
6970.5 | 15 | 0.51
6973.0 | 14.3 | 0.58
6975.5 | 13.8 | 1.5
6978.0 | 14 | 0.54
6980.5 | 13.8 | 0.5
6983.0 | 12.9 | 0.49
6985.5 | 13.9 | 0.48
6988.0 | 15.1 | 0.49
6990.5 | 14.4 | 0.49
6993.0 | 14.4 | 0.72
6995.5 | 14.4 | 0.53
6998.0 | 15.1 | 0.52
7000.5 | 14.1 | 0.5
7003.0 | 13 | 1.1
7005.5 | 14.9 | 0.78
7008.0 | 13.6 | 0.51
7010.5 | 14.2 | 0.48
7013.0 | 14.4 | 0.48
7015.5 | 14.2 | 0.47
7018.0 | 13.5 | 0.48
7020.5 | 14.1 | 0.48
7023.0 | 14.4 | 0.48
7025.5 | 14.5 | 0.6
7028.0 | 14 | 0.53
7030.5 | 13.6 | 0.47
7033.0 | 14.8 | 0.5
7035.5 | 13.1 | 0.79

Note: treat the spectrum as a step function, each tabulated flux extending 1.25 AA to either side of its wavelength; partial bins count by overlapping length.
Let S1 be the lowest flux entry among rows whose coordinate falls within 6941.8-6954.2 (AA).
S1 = 12.6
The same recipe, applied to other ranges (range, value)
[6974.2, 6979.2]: 13.8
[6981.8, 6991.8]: 12.9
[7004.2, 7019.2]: 13.5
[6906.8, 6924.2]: 13.1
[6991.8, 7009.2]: 13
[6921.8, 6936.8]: 13.3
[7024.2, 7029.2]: 14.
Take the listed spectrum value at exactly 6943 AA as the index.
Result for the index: 13.9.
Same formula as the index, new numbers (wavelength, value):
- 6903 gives 14.4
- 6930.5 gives 14.3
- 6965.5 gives 13.6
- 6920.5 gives 16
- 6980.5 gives 13.8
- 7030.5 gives 13.6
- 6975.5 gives 13.8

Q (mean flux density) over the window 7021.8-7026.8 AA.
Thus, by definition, 14.4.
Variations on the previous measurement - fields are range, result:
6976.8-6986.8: 13.7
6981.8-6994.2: 14.1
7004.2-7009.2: 14.2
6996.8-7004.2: 14.1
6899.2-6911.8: 14.1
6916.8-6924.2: 14.8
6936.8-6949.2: 13.5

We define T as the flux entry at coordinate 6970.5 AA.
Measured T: 15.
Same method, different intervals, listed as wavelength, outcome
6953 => 12.8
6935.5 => 14.4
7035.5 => 13.1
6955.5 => 14.2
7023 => 14.4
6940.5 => 13.6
